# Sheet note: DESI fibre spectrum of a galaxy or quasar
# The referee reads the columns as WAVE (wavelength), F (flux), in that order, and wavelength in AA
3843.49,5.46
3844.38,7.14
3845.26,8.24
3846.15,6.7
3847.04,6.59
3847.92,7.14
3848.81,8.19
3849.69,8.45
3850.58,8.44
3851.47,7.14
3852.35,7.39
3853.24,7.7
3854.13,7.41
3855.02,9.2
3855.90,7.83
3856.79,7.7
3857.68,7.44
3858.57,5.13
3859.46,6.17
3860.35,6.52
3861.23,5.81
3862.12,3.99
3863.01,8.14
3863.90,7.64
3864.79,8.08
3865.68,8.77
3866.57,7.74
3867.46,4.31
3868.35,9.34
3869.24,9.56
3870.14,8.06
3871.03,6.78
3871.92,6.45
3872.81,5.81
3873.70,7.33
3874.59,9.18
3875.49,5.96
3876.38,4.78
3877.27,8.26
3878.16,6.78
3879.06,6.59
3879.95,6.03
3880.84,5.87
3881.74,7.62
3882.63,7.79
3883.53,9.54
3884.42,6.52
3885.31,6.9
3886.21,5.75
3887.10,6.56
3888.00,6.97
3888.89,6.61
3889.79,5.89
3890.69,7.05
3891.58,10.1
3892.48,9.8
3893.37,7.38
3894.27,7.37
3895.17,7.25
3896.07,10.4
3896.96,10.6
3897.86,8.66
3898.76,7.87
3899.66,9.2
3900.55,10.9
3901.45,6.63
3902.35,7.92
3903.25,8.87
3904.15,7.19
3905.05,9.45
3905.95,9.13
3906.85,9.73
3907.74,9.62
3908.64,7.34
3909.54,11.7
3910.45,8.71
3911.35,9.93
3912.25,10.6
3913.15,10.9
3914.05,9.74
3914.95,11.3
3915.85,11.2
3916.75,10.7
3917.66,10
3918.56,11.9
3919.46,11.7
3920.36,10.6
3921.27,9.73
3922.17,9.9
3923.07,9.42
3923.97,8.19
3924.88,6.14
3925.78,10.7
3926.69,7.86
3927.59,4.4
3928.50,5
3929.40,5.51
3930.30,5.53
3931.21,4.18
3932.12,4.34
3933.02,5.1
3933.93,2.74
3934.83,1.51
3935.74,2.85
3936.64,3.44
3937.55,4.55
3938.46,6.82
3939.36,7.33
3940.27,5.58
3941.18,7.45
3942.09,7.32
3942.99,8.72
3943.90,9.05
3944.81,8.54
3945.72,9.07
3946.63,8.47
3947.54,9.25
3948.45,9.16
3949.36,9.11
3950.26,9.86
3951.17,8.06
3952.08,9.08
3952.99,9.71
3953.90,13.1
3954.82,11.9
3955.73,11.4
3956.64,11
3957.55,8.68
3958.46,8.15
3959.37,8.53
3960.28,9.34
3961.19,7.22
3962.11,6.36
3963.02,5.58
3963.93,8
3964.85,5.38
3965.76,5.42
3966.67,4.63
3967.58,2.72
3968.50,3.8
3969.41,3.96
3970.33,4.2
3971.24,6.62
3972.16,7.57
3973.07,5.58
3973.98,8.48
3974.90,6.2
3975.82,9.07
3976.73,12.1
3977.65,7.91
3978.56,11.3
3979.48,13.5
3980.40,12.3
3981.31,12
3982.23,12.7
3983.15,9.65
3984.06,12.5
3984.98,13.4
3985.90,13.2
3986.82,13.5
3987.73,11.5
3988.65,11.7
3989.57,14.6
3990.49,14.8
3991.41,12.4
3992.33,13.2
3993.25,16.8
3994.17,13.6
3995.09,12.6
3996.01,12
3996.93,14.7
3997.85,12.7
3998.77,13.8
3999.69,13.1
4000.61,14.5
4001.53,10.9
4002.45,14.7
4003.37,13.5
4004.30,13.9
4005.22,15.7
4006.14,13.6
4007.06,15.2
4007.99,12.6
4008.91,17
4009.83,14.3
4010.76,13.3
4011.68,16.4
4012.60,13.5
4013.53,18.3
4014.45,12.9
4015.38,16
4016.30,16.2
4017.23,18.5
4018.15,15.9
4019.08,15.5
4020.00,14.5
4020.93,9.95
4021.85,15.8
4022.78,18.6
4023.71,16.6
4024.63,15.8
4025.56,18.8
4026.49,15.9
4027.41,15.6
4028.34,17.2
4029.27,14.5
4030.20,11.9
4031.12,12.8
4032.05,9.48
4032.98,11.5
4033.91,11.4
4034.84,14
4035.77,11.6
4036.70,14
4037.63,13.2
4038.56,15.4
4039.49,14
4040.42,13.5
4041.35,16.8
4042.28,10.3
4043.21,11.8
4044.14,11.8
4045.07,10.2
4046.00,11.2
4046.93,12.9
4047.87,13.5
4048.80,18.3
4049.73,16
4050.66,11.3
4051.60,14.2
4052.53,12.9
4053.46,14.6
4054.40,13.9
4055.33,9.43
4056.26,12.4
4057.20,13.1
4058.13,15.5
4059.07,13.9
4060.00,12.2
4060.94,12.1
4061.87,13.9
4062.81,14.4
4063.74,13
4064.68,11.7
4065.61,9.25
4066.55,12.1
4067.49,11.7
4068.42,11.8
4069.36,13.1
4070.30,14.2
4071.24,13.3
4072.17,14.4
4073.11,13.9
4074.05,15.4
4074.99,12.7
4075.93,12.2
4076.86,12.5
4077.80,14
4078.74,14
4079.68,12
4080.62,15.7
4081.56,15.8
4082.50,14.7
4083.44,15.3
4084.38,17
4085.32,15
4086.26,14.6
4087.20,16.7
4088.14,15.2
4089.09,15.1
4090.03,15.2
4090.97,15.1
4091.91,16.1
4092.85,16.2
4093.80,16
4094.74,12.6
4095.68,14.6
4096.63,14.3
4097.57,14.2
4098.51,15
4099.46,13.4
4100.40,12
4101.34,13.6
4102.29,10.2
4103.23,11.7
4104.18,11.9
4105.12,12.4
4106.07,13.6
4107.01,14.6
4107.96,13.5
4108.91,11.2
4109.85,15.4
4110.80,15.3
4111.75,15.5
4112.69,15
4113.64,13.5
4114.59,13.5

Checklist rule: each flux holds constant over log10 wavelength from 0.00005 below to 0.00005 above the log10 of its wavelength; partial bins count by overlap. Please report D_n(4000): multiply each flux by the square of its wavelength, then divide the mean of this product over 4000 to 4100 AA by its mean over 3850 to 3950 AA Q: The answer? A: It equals 1.96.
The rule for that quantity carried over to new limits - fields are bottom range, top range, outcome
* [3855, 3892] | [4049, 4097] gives 2.17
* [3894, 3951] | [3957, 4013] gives 1.39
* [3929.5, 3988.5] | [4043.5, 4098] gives 1.80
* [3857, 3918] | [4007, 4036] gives 1.97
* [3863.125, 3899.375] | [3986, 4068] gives 1.97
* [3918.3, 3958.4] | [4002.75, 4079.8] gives 1.86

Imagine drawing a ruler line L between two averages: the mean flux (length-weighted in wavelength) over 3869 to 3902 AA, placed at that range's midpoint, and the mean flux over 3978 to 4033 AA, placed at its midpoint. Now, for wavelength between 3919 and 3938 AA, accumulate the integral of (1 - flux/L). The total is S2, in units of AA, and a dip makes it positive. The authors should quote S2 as 6.65 AA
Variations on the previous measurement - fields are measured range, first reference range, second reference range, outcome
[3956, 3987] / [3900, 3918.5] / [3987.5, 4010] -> 10.0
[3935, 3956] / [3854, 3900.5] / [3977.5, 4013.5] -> 5.4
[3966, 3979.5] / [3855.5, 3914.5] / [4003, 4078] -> 5.2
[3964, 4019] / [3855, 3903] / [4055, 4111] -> -4.5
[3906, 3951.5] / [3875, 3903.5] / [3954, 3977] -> -3.3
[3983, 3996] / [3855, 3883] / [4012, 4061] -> -1.2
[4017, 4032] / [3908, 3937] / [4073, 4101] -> -4.1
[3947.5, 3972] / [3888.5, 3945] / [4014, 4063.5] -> 5.5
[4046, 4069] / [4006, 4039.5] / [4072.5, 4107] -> 2.2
